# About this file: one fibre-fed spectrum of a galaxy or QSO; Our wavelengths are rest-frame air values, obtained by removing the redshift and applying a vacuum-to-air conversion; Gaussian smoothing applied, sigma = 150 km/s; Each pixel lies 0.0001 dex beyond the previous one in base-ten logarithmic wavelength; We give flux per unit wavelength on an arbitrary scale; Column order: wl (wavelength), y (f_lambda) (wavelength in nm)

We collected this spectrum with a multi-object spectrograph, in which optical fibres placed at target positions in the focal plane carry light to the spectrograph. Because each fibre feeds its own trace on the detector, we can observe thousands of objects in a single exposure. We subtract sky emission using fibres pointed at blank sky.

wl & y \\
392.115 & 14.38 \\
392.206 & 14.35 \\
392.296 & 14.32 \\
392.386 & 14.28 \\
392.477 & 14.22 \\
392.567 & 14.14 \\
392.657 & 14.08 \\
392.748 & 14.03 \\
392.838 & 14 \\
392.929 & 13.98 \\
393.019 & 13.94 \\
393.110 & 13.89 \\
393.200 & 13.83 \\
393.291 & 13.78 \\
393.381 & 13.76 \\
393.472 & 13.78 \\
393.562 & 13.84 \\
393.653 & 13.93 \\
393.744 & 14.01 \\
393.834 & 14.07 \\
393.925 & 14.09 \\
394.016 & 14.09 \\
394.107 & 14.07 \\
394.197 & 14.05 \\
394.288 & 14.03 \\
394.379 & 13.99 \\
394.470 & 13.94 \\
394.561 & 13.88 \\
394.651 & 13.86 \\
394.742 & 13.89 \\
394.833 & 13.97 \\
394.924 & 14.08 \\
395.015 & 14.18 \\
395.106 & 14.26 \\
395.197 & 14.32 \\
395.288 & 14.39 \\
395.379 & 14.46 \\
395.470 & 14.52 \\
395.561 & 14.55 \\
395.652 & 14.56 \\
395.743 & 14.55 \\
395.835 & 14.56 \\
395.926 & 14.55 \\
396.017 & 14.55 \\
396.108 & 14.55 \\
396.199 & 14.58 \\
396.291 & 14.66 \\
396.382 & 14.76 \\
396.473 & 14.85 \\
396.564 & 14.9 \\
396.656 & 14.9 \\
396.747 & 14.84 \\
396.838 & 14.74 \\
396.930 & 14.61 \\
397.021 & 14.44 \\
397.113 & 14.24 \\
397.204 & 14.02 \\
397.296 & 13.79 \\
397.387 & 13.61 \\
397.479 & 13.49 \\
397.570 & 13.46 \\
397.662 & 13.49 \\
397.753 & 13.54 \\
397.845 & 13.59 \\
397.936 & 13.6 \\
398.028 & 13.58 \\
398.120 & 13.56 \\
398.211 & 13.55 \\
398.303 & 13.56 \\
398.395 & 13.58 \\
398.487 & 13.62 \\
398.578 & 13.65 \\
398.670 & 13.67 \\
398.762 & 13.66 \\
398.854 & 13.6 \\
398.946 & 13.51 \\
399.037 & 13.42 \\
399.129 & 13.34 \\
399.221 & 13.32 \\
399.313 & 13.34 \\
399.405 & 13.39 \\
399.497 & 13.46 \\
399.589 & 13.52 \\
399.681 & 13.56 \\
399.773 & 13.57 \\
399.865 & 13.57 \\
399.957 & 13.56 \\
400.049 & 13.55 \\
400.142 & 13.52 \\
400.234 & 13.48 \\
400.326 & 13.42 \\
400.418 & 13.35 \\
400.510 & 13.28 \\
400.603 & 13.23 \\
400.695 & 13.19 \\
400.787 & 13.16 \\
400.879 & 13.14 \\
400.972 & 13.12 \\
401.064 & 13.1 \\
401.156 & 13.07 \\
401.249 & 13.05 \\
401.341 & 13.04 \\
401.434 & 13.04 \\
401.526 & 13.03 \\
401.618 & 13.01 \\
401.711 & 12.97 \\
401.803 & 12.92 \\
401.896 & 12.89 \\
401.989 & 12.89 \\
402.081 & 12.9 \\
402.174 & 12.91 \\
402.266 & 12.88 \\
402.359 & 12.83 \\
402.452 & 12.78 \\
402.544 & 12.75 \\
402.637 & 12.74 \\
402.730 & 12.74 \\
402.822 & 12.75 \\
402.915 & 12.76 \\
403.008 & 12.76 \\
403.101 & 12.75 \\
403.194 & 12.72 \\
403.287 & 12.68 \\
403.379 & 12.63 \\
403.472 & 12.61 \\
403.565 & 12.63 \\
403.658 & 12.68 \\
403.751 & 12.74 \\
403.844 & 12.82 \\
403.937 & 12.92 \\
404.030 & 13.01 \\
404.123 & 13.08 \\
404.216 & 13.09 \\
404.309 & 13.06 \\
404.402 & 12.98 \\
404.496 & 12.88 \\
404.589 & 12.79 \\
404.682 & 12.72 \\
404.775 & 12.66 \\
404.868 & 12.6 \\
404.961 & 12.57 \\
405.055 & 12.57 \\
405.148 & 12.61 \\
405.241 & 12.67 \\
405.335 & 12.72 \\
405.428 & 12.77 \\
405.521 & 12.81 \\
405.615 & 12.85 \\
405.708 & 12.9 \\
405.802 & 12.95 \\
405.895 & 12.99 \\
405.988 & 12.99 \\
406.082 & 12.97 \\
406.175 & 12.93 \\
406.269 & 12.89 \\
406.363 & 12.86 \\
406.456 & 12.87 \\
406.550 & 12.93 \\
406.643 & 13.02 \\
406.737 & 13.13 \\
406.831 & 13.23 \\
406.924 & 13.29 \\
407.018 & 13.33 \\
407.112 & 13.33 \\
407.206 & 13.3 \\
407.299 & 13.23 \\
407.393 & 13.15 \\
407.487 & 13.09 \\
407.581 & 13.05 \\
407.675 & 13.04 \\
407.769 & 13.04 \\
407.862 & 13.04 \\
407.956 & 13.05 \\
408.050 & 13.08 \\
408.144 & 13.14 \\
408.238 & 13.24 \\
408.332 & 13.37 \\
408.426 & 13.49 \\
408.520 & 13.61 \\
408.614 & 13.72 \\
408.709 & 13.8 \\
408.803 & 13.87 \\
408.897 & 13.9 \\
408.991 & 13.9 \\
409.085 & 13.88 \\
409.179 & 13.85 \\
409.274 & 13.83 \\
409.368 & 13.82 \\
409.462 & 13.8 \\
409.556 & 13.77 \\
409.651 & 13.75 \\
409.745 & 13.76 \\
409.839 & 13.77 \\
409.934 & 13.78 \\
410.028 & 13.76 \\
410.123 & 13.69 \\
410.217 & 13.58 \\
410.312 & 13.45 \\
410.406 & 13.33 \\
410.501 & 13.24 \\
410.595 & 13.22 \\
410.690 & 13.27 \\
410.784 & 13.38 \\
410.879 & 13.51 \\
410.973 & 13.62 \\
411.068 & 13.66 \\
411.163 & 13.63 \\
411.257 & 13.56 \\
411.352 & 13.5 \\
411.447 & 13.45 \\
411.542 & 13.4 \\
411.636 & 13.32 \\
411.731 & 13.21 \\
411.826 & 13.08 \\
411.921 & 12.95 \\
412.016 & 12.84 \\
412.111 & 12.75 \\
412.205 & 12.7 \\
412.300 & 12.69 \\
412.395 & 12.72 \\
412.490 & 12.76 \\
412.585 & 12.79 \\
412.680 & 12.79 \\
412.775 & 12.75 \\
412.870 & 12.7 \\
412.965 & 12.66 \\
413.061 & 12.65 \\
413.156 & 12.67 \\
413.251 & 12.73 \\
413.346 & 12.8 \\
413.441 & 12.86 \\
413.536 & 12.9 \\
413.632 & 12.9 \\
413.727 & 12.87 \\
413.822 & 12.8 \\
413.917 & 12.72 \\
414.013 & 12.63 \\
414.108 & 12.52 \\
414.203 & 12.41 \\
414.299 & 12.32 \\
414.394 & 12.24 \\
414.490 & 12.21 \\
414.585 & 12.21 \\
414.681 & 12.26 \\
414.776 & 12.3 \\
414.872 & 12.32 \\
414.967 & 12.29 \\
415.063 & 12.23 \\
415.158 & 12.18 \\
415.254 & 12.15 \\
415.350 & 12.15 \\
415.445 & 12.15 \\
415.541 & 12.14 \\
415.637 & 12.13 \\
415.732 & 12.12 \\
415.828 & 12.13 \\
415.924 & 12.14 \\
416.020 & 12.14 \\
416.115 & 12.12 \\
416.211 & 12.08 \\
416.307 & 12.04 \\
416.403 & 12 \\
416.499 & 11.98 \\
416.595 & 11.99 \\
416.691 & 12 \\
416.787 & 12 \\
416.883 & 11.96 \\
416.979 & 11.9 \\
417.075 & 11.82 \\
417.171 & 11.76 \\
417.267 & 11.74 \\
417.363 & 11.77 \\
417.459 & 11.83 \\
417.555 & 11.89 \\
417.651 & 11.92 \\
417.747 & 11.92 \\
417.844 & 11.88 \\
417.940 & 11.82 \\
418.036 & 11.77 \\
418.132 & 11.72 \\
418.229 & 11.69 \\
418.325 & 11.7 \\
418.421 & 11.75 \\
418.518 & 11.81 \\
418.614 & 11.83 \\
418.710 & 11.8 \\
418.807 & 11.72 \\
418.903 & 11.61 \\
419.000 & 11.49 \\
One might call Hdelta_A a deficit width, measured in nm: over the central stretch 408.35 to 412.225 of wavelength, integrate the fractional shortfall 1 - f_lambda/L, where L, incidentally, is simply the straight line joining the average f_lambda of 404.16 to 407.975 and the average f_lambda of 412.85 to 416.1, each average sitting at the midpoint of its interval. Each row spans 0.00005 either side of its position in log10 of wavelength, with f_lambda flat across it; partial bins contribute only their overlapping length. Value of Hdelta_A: -0.26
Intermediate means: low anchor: 13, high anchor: 12.4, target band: 13.5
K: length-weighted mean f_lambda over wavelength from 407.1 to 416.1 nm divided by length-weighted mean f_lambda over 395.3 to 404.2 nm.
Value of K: 0.96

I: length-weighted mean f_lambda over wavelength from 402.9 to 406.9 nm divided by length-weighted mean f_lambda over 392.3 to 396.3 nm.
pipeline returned 0.91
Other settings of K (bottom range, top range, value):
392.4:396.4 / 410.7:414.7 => 0.91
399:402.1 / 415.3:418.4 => 0.90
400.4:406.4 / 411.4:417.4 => 0.97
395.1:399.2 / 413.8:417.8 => 0.86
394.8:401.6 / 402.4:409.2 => 0.94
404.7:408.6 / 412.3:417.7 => 0.95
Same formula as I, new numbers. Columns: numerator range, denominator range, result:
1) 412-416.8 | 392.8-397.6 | 0.87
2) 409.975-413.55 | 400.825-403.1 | 1.02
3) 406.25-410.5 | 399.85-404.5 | 1.03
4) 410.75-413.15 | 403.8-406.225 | 1.02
